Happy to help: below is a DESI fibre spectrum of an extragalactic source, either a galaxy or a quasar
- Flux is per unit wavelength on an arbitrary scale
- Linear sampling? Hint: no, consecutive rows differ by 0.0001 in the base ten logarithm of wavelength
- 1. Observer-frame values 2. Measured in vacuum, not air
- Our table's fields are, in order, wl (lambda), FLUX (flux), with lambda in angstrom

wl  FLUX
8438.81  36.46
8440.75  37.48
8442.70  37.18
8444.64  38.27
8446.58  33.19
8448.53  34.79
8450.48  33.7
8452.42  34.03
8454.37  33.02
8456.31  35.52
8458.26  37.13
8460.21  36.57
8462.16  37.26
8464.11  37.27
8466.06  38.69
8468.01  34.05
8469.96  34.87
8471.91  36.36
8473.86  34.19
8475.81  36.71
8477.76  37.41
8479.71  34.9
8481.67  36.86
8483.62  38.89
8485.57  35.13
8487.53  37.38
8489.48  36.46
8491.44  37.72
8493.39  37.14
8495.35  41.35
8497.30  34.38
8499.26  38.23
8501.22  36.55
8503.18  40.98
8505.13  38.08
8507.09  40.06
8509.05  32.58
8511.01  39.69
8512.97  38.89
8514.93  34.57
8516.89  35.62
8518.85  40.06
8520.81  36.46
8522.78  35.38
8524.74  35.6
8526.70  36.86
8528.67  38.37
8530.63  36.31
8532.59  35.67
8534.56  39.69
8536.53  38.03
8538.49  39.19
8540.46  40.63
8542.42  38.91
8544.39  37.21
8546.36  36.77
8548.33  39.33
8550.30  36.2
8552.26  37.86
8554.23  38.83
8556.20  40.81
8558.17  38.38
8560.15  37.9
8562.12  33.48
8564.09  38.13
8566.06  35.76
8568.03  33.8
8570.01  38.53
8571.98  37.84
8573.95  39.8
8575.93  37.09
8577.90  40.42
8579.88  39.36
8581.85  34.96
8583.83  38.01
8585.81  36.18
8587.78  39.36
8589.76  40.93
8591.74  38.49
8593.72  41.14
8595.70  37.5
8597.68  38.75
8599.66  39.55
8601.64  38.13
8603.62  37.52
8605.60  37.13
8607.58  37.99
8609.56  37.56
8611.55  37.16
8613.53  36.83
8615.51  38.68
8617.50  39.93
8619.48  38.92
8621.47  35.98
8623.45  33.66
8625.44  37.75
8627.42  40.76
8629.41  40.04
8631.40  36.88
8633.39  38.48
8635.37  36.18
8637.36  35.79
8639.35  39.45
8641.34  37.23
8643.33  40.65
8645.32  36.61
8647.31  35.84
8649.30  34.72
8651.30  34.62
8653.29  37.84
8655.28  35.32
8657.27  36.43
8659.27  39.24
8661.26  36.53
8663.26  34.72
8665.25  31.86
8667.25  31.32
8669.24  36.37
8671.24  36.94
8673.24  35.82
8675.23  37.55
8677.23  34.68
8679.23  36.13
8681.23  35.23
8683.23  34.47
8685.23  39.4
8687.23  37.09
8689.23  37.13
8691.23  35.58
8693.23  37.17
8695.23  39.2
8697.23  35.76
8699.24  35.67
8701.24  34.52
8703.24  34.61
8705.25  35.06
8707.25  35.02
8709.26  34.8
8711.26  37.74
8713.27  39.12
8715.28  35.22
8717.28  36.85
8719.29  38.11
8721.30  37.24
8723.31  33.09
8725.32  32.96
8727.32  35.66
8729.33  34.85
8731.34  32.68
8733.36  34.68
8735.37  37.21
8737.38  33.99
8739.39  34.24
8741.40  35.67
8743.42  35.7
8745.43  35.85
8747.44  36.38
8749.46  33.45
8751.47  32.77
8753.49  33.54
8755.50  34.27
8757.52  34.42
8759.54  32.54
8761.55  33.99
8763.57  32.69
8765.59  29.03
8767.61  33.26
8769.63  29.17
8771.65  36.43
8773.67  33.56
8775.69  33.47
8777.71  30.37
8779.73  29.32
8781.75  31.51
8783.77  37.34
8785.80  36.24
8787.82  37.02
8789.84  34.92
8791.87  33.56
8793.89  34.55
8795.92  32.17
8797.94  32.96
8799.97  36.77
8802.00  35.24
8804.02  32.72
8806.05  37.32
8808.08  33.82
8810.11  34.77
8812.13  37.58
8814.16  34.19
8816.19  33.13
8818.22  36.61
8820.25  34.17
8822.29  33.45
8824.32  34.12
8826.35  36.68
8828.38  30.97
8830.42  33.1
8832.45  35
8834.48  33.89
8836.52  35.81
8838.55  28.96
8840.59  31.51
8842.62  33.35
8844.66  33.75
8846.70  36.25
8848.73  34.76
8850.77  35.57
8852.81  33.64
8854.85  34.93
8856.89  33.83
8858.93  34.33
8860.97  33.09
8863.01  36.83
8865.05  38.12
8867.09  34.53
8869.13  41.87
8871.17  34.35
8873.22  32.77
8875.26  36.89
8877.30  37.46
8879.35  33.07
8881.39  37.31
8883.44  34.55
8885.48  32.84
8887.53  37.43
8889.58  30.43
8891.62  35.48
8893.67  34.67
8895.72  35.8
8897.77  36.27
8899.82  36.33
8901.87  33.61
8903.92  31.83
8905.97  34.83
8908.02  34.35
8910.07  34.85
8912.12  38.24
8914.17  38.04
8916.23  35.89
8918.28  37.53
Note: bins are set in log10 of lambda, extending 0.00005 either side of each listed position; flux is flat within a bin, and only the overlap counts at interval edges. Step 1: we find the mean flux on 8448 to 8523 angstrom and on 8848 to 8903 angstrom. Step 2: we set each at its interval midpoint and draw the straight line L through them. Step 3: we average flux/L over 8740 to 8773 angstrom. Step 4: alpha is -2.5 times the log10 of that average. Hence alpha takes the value 0.061 mag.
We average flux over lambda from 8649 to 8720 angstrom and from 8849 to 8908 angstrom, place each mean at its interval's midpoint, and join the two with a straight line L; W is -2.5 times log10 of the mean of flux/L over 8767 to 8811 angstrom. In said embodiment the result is 0.05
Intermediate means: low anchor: 36.1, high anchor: 35.1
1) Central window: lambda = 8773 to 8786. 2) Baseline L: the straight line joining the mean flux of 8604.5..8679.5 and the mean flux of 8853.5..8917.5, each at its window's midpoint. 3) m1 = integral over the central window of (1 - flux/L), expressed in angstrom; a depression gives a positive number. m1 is 1.1 angstrom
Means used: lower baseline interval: 36.8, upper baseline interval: 35.3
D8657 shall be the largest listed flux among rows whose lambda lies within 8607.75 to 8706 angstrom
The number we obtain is 40.76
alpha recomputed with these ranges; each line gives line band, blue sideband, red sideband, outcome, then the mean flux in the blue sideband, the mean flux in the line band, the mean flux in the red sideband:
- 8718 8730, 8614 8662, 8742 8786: -0.02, 37.4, 35.4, 33.4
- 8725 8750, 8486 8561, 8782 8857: 0.01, 37.7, 35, 34.4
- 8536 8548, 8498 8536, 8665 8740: -0.04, 37.3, 38.5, 35.7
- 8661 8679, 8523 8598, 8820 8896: 0.05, 37.9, 35.1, 34.6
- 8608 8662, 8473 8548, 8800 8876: -0.03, 37.4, 37.4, 34.7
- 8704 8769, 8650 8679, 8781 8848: 0.01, 35.7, 34.7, 34.4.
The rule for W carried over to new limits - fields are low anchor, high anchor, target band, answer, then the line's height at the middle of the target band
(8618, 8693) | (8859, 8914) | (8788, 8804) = 0.05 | 35.8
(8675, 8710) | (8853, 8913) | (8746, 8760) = 0.05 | 35.8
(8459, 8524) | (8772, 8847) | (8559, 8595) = -0.05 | 36.2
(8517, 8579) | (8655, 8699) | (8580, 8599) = -0.04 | 37.2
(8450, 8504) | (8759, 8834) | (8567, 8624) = -0.07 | 35.6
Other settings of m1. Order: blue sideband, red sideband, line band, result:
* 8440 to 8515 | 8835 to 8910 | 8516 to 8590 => -2.92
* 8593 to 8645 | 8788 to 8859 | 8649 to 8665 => 0.55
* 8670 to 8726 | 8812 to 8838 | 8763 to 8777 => 1.05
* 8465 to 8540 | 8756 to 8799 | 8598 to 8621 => -1.60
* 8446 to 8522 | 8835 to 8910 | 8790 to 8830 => 0.69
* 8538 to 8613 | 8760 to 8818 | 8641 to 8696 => -0.04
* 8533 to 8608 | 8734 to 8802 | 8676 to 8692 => -0.24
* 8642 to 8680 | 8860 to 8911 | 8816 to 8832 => 0.58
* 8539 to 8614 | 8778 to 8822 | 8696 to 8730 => 0.15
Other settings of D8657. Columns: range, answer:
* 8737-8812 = 37.34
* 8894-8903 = 36.33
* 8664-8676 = 37.55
